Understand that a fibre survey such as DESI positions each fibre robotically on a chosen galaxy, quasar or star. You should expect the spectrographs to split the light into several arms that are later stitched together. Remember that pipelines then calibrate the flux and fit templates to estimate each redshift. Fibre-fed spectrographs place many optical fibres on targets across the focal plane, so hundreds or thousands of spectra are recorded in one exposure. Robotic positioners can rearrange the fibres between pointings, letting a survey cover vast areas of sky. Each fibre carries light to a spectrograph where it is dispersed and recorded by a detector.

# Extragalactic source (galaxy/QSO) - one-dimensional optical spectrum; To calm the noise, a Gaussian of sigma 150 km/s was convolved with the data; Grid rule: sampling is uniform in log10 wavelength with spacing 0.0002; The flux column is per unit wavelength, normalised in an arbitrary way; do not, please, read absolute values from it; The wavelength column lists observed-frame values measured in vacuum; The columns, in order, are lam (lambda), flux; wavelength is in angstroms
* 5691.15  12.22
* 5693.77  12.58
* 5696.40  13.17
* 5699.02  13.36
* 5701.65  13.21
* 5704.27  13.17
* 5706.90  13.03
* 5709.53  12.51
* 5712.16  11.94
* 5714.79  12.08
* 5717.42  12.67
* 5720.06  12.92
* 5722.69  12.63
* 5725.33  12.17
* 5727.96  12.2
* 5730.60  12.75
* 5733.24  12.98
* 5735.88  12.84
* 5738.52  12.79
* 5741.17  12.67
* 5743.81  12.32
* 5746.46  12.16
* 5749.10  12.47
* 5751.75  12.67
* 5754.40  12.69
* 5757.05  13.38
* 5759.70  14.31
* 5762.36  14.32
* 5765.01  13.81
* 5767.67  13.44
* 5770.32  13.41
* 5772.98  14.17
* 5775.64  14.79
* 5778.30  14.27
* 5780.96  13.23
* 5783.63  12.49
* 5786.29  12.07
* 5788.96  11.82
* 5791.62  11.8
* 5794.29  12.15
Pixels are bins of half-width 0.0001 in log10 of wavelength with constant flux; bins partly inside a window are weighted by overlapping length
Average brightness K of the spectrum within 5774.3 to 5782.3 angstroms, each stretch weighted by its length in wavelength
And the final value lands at 14.1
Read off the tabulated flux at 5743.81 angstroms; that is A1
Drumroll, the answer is 12.32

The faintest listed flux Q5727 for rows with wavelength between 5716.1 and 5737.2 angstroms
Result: 12.17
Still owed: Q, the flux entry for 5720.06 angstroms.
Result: 12.92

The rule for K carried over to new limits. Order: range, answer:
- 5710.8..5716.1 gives 12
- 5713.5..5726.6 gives 12.5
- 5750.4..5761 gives 13.3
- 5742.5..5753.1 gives 12.4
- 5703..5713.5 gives 12.7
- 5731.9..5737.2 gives 12.9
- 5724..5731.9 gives 12.4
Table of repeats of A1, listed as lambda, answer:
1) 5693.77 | 12.58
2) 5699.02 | 13.36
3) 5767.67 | 13.44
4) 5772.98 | 14.17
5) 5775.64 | 14.79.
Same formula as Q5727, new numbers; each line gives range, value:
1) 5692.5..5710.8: 12.51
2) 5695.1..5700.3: 13.17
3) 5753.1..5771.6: 12.69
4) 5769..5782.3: 13.23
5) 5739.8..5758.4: 12.16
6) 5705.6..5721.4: 11.94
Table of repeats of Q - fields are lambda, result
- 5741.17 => 12.67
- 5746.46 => 12.16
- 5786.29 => 12.07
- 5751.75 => 12.67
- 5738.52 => 12.79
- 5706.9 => 13.03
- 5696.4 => 13.17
